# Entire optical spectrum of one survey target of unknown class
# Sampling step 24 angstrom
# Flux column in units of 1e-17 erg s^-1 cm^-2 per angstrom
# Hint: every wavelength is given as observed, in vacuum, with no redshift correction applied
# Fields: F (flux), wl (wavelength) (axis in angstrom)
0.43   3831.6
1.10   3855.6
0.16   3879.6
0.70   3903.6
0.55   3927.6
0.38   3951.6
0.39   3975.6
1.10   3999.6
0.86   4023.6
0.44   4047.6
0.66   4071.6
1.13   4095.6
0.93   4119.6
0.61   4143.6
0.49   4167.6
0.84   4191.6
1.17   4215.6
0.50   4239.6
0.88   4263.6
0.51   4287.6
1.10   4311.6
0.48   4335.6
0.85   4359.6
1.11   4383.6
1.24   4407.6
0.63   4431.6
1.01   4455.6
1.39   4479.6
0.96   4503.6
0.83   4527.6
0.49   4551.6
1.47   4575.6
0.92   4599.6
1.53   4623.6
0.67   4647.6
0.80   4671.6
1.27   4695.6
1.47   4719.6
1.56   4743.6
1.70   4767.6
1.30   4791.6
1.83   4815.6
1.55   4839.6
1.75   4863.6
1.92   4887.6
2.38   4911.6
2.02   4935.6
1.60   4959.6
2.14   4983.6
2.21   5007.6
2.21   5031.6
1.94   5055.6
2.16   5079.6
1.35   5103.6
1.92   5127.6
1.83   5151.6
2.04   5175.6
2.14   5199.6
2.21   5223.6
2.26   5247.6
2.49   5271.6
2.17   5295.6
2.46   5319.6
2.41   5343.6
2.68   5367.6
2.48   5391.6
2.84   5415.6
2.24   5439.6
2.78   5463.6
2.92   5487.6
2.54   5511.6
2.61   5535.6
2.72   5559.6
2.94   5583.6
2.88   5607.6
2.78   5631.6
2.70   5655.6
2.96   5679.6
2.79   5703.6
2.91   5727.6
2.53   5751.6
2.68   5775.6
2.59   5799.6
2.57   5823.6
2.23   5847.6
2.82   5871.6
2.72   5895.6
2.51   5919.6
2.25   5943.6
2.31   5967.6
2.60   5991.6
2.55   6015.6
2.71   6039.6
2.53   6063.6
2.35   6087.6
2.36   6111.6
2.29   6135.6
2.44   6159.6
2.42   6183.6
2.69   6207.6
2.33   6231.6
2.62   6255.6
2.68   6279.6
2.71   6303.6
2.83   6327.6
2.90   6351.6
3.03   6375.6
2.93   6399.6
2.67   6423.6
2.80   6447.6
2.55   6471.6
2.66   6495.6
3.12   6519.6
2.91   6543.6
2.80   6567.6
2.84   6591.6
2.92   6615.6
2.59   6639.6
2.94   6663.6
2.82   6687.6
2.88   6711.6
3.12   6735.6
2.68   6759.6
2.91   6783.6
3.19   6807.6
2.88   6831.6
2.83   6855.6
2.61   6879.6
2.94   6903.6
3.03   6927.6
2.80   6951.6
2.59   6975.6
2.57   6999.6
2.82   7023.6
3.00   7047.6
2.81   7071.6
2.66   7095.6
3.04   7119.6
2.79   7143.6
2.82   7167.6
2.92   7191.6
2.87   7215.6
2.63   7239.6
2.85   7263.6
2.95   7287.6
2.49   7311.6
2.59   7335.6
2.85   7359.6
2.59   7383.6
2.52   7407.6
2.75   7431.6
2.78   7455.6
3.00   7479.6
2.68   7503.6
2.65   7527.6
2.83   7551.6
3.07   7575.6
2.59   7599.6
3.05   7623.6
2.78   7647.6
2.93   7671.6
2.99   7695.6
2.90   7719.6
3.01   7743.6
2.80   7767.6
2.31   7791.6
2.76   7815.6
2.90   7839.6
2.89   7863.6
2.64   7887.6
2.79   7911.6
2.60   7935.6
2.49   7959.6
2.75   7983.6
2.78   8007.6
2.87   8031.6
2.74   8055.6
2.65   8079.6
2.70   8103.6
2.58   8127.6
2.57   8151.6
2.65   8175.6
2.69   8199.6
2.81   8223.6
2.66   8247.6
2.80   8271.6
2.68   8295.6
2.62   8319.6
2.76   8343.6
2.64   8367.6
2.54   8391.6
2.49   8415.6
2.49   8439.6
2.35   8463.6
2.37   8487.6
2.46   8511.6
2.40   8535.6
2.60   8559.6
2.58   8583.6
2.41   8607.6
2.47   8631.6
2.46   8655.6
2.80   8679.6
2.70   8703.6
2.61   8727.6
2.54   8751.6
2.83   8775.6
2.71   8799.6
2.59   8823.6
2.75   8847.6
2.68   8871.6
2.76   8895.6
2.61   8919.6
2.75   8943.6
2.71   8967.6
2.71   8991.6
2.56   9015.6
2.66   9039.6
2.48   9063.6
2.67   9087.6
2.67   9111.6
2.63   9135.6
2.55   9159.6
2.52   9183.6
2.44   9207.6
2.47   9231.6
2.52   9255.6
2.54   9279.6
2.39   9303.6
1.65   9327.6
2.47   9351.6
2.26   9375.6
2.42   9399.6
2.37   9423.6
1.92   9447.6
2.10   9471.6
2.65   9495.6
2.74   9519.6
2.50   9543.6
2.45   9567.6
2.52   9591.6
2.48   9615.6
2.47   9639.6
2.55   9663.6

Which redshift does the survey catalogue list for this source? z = 0.19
